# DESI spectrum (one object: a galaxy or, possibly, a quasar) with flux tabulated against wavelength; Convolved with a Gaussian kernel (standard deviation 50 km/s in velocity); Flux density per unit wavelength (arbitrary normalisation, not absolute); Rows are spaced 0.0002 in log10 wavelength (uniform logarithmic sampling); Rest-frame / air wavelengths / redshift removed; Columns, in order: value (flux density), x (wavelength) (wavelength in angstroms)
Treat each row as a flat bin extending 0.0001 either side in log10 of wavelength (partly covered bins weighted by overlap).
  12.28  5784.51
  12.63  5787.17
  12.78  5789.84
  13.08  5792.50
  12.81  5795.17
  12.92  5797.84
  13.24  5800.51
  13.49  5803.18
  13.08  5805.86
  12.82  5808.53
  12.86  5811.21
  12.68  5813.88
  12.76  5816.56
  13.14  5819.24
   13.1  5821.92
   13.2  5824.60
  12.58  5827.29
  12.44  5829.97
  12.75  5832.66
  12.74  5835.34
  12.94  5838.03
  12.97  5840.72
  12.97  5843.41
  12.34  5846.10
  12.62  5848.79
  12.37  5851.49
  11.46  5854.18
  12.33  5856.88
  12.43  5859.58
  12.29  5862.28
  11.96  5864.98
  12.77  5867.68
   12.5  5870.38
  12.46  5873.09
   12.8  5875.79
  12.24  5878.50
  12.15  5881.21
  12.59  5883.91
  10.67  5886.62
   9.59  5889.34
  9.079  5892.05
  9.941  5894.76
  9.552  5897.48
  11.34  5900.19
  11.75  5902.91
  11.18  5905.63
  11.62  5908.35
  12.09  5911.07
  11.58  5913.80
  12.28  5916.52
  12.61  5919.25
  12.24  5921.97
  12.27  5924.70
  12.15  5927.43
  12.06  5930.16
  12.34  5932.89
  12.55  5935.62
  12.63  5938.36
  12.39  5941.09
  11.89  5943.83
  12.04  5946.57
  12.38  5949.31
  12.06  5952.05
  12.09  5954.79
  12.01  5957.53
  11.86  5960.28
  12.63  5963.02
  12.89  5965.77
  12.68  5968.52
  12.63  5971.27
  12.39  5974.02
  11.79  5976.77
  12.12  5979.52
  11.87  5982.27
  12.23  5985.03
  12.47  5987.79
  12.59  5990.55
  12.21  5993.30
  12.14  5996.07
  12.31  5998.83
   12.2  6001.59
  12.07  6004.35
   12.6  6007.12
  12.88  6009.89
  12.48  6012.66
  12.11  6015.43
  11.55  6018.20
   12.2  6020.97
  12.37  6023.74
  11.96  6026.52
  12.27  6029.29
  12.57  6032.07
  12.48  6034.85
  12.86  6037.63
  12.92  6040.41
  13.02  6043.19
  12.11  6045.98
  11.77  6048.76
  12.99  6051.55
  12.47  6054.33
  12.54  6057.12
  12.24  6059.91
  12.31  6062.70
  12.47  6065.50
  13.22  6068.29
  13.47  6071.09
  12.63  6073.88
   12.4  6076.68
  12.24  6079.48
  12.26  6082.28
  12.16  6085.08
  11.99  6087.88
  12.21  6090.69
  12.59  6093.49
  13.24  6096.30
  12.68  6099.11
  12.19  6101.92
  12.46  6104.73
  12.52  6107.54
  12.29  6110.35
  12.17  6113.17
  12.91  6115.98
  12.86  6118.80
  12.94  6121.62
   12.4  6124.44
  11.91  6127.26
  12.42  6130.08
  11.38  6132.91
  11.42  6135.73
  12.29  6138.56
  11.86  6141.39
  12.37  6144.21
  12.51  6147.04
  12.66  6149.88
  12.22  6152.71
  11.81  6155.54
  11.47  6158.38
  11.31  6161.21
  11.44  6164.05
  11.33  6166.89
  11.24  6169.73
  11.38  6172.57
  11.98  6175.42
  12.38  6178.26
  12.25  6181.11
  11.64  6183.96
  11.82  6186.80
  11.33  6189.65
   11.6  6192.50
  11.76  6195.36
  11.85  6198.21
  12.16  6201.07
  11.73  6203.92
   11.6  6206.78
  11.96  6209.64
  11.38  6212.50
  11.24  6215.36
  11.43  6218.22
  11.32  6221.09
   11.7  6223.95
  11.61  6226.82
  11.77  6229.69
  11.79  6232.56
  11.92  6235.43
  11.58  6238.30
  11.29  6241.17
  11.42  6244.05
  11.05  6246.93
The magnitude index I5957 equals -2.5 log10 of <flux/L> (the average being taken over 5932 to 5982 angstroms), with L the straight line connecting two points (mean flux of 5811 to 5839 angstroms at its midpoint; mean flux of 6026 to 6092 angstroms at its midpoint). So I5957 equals 0.031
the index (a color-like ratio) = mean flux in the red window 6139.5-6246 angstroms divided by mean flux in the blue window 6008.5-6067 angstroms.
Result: 0.95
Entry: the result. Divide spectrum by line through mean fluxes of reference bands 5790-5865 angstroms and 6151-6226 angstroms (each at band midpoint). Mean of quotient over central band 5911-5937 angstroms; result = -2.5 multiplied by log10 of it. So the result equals 0.02 mag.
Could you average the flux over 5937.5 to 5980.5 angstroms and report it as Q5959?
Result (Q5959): 12.3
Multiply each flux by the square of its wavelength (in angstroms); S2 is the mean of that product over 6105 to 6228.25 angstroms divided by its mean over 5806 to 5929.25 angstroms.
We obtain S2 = 1.09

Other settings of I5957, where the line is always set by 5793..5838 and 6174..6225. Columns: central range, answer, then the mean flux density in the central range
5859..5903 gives 0.108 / 11.5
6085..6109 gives -0.037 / 12.5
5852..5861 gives 0.060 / 12.1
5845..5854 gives 0.042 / 12.3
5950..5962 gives 0.038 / 12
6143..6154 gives -0.049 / 12.4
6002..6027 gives 0.004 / 12.3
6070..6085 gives -0.039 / 12.5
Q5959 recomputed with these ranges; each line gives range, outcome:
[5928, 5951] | 12.3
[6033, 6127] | 12.5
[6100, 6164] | 12.2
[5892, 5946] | 11.7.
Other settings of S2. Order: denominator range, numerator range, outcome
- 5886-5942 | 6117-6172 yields 1.12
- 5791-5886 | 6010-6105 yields 1.06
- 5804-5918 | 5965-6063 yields 1.07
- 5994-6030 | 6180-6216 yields 1.02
